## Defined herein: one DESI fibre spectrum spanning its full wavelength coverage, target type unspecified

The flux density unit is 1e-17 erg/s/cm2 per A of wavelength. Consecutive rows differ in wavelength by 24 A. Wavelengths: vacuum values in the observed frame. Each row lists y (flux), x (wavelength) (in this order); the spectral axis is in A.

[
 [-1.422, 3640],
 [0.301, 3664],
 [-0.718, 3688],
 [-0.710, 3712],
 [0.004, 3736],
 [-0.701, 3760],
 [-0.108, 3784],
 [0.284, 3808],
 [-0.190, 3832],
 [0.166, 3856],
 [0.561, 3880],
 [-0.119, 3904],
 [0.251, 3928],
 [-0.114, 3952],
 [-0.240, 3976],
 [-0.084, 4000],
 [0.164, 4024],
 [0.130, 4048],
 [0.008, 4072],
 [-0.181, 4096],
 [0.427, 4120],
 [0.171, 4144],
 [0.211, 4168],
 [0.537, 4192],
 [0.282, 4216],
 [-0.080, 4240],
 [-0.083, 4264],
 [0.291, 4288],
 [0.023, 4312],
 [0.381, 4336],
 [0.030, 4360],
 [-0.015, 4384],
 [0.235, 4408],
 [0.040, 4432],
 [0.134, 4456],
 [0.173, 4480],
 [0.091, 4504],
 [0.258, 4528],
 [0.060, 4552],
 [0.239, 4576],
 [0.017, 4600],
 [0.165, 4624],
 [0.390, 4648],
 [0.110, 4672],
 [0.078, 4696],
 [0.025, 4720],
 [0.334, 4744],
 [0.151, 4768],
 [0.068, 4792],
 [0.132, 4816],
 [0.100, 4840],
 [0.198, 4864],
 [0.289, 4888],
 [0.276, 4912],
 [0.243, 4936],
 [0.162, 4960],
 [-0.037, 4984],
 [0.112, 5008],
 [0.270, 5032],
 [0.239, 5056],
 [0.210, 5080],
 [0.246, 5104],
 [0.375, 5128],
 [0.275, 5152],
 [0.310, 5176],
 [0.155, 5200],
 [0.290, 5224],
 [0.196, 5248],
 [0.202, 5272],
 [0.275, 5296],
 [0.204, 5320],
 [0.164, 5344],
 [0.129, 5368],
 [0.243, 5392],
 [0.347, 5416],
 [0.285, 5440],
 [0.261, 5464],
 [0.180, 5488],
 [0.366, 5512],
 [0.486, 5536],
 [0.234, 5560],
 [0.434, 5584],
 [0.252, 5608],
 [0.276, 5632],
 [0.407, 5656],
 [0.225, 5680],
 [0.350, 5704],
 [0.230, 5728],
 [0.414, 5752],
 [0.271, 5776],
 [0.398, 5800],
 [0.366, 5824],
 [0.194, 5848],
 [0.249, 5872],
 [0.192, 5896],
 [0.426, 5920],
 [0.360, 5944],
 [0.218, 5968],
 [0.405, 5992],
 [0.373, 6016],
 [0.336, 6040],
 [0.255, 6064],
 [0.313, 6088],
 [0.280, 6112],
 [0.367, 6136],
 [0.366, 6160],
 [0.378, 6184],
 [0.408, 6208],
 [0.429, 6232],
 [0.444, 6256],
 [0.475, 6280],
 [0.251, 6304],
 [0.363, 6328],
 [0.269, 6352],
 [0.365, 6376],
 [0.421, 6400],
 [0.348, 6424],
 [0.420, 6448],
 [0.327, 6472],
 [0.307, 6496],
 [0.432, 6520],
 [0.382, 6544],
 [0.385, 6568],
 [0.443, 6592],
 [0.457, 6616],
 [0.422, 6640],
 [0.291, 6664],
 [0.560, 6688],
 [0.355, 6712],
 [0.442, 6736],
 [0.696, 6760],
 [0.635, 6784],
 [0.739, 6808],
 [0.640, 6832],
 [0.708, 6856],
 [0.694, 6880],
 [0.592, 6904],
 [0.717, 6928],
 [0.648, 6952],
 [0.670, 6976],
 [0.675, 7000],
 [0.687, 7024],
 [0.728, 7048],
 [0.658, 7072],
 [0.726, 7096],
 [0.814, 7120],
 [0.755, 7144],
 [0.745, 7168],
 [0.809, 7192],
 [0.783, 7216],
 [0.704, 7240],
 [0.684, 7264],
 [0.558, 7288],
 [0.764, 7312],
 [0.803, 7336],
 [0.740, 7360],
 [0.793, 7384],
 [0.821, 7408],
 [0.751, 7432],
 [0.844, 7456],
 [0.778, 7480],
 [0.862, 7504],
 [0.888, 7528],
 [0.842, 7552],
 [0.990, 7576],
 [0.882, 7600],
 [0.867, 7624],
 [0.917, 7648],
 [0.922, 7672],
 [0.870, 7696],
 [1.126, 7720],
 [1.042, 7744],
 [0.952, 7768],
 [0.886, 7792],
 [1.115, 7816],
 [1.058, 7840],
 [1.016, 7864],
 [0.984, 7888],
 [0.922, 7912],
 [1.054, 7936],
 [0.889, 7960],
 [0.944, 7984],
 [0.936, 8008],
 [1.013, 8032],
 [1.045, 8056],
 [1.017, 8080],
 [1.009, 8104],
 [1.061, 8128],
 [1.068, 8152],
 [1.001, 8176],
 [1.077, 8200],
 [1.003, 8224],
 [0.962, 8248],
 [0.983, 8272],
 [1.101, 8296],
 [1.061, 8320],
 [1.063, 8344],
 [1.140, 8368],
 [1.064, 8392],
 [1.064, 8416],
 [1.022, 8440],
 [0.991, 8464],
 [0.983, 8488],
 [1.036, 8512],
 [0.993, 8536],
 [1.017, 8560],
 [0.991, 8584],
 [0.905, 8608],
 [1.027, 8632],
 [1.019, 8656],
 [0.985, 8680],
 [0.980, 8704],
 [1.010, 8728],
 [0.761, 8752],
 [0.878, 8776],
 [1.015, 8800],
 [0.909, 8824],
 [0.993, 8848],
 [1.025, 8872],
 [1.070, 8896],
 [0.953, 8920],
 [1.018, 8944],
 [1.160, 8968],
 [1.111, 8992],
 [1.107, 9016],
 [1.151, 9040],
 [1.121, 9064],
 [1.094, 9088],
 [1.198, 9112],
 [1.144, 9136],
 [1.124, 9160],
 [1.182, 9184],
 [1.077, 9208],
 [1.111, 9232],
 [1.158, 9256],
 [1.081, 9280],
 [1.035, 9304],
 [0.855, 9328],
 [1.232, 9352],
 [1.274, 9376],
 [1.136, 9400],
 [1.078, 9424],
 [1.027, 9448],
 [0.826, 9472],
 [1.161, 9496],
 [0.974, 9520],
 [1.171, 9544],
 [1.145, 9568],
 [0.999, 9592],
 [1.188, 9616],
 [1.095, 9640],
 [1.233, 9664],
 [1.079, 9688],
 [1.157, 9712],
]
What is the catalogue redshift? 0.69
